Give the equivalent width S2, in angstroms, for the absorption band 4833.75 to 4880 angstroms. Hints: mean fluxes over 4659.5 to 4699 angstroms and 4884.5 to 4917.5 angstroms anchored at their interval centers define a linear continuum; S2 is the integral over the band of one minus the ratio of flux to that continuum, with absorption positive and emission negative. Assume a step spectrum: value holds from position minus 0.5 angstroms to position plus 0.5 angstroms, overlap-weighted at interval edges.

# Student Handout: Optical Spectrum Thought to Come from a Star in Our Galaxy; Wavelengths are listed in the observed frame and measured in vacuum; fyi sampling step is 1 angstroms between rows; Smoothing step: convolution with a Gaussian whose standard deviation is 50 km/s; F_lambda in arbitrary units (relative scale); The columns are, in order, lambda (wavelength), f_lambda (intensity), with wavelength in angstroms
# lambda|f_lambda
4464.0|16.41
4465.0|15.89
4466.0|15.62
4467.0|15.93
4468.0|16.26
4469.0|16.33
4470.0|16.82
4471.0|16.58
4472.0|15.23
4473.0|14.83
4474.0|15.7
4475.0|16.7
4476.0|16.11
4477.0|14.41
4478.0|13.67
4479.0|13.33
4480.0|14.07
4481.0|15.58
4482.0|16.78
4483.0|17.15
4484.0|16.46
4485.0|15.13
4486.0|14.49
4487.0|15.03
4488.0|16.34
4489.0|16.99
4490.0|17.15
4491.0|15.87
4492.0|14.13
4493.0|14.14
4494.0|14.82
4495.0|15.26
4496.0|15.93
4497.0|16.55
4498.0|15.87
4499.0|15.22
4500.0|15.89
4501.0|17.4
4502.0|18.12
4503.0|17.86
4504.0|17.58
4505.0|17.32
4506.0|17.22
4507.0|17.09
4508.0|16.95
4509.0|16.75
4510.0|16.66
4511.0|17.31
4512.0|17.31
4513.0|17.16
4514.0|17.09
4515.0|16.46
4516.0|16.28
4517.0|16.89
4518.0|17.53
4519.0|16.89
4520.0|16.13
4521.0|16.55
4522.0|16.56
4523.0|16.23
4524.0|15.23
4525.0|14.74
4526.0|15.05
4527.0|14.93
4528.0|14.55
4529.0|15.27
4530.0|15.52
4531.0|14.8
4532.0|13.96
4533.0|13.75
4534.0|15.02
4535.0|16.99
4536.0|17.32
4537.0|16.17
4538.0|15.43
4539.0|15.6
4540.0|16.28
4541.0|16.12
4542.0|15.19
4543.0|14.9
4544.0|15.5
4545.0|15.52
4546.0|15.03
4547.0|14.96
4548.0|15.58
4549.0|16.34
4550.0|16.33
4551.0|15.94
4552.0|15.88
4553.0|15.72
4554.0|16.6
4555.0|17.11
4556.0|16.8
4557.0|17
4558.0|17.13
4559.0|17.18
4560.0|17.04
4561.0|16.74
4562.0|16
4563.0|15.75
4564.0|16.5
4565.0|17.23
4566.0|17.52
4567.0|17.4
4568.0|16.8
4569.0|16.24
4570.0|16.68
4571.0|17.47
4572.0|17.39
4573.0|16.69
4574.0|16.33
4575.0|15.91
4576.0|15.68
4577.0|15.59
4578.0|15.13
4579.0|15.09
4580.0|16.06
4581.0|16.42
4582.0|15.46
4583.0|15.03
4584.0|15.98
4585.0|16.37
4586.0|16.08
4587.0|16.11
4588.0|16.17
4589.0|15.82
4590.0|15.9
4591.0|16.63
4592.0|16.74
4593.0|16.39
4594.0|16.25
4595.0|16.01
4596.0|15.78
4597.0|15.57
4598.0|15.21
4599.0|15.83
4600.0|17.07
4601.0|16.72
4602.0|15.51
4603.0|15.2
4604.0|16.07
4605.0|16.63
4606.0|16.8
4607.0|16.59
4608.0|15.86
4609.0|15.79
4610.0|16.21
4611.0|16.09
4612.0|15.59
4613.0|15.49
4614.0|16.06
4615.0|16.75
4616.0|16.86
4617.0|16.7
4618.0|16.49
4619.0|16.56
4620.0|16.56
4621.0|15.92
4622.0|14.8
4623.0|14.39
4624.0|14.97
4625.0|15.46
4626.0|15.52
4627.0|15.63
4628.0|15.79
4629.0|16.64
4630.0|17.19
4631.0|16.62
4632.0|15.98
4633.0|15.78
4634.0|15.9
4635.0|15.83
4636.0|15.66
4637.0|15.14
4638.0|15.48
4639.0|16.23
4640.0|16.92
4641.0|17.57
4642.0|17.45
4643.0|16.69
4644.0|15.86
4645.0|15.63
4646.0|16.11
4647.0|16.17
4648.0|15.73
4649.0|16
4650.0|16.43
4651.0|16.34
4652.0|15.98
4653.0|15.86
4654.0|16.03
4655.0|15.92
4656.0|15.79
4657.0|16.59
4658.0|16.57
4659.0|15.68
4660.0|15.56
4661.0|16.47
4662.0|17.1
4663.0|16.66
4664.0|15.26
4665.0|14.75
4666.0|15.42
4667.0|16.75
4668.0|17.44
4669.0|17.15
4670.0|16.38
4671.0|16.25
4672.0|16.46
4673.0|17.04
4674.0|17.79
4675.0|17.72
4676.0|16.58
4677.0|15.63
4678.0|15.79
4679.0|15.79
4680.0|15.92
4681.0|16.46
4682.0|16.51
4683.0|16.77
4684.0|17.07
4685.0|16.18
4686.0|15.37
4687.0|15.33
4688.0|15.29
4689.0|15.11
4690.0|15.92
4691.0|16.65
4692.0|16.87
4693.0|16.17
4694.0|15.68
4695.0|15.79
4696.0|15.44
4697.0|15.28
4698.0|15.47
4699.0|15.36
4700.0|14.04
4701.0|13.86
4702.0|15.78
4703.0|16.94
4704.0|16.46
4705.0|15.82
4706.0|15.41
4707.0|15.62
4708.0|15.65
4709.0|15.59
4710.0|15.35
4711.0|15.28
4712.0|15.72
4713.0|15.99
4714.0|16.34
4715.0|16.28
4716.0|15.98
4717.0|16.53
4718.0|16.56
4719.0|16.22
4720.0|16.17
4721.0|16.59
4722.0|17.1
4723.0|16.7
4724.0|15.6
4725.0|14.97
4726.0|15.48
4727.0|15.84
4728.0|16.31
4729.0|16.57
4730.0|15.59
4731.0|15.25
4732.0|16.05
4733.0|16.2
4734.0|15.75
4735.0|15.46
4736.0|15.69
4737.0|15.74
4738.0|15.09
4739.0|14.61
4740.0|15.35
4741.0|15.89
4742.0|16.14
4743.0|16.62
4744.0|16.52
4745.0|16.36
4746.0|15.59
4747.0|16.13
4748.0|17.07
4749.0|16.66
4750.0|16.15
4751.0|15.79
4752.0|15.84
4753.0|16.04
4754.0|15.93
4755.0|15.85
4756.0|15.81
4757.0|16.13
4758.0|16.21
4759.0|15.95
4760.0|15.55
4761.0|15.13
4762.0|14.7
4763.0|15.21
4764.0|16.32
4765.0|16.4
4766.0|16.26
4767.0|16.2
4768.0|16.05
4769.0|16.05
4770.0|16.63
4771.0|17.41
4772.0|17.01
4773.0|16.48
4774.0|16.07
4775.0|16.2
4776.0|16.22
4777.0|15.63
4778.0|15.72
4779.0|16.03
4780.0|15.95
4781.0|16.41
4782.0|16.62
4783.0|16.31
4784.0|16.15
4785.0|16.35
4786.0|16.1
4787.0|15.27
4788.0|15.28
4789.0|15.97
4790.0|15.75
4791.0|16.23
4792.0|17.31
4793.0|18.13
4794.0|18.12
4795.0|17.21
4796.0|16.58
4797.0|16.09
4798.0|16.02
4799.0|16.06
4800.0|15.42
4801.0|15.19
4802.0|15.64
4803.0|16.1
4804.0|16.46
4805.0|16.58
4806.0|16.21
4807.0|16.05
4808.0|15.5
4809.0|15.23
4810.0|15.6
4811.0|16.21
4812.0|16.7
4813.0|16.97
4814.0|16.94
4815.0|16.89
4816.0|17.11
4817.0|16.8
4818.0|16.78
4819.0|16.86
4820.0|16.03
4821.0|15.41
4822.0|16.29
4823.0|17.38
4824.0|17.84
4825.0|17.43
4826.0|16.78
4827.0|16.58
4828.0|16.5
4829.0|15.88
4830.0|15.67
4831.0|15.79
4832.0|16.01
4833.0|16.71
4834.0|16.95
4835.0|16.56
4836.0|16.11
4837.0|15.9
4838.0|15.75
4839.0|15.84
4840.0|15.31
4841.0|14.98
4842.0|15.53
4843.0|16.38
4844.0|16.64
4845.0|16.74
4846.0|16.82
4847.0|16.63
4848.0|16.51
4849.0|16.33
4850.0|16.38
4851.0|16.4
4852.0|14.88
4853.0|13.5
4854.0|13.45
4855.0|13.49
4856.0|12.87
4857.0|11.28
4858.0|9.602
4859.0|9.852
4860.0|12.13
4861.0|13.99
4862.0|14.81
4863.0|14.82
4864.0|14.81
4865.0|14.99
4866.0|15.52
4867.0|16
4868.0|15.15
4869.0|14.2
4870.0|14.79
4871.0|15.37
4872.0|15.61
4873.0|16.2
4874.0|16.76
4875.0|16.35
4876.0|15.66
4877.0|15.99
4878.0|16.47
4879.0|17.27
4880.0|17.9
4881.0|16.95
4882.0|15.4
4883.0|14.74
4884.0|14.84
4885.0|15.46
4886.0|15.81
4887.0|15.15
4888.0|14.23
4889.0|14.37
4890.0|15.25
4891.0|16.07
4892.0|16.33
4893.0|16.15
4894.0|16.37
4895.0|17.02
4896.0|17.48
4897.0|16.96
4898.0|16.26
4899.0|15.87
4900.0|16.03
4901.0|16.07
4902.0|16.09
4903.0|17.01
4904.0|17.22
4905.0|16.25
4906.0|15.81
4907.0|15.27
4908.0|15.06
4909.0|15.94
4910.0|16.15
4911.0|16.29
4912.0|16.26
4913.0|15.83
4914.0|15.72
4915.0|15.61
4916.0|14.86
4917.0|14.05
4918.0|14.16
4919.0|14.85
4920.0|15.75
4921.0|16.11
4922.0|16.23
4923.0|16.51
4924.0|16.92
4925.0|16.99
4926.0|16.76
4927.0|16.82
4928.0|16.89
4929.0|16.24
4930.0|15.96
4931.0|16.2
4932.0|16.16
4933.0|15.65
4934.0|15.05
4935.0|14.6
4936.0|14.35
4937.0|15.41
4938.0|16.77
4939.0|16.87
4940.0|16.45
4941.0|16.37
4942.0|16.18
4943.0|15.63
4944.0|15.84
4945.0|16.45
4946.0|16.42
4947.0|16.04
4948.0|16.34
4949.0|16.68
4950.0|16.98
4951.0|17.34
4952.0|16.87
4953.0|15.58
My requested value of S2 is 2.21 angstroms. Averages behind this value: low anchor 16.2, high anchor 15.9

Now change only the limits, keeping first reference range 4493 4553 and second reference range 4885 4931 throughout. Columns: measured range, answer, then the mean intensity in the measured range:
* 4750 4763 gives 0.22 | 15.7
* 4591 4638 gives 0.08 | 16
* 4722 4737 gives 0.15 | 15.9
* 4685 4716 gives 0.67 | 15.7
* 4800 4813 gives 0.02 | 16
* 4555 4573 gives -0.92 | 16.9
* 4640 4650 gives -0.22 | 16.4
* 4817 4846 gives -0.60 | 16.3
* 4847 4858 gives 1.10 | 14.4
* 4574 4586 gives 0.23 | 15.7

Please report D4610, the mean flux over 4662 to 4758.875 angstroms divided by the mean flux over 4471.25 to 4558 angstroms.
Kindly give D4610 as 1.0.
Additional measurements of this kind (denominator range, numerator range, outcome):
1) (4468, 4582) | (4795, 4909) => 0.98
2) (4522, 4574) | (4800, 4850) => 1.02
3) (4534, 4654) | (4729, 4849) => 1.00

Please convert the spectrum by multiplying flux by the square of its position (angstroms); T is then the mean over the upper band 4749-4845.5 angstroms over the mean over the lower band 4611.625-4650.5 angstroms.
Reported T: 1.1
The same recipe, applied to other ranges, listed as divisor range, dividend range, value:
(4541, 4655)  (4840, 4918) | 1.08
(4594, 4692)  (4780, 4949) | 1.08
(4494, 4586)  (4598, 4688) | 1.04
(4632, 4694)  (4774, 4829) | 1.07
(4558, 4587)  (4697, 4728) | 1.03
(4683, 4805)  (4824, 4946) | 1.04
